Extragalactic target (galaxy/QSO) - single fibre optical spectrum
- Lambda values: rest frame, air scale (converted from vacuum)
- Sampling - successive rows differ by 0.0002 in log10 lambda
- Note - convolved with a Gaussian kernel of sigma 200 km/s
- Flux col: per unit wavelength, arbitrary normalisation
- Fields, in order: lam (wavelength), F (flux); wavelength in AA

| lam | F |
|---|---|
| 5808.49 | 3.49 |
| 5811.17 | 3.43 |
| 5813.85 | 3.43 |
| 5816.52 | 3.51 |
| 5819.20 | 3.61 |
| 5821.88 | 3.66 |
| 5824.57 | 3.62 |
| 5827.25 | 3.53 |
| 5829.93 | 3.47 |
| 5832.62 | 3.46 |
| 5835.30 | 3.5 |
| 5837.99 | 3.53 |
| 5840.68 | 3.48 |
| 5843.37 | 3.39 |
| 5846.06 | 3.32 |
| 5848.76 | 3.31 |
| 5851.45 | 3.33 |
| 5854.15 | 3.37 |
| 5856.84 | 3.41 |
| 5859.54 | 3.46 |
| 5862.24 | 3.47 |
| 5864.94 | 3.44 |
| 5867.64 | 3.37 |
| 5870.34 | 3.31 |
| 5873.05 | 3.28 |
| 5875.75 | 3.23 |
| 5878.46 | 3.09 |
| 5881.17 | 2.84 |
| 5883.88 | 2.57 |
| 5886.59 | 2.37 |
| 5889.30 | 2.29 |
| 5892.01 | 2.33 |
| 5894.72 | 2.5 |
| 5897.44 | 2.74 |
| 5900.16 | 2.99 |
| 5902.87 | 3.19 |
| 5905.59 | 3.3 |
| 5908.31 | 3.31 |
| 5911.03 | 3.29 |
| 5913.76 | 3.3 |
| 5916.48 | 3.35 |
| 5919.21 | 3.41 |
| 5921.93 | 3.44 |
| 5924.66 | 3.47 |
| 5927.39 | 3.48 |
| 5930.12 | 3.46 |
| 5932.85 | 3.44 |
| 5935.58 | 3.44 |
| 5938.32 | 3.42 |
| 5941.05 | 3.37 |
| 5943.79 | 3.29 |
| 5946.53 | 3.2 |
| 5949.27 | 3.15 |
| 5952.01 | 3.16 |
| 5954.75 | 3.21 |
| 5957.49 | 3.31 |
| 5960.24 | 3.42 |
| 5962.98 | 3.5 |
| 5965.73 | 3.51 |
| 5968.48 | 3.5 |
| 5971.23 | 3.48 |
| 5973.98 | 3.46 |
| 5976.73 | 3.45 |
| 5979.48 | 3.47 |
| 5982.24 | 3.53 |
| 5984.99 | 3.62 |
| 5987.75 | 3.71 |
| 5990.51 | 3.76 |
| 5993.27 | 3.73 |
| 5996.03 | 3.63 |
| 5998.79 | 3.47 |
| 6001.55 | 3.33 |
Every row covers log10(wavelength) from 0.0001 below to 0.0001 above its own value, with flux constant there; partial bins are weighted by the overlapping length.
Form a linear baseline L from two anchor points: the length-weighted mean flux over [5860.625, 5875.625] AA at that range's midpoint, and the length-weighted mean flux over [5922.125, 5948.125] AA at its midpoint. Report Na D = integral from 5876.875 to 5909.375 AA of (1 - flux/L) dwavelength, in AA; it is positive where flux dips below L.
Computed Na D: 5.6 AA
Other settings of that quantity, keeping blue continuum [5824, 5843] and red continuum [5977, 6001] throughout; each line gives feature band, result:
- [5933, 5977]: 2.6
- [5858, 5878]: 1.0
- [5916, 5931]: 0.5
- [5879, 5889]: 2.6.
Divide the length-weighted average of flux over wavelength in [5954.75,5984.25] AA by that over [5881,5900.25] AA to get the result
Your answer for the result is 1.36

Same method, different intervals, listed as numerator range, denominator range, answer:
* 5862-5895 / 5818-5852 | 0.84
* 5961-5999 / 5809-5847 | 1.02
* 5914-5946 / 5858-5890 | 1.11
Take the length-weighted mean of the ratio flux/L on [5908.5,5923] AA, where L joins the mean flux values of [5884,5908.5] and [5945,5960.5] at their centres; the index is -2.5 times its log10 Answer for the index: -0.15 mag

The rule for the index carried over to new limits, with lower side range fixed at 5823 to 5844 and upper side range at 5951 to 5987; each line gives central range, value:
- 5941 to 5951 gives 0.071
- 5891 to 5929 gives 0.101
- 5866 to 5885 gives 0.123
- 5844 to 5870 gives 0.034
